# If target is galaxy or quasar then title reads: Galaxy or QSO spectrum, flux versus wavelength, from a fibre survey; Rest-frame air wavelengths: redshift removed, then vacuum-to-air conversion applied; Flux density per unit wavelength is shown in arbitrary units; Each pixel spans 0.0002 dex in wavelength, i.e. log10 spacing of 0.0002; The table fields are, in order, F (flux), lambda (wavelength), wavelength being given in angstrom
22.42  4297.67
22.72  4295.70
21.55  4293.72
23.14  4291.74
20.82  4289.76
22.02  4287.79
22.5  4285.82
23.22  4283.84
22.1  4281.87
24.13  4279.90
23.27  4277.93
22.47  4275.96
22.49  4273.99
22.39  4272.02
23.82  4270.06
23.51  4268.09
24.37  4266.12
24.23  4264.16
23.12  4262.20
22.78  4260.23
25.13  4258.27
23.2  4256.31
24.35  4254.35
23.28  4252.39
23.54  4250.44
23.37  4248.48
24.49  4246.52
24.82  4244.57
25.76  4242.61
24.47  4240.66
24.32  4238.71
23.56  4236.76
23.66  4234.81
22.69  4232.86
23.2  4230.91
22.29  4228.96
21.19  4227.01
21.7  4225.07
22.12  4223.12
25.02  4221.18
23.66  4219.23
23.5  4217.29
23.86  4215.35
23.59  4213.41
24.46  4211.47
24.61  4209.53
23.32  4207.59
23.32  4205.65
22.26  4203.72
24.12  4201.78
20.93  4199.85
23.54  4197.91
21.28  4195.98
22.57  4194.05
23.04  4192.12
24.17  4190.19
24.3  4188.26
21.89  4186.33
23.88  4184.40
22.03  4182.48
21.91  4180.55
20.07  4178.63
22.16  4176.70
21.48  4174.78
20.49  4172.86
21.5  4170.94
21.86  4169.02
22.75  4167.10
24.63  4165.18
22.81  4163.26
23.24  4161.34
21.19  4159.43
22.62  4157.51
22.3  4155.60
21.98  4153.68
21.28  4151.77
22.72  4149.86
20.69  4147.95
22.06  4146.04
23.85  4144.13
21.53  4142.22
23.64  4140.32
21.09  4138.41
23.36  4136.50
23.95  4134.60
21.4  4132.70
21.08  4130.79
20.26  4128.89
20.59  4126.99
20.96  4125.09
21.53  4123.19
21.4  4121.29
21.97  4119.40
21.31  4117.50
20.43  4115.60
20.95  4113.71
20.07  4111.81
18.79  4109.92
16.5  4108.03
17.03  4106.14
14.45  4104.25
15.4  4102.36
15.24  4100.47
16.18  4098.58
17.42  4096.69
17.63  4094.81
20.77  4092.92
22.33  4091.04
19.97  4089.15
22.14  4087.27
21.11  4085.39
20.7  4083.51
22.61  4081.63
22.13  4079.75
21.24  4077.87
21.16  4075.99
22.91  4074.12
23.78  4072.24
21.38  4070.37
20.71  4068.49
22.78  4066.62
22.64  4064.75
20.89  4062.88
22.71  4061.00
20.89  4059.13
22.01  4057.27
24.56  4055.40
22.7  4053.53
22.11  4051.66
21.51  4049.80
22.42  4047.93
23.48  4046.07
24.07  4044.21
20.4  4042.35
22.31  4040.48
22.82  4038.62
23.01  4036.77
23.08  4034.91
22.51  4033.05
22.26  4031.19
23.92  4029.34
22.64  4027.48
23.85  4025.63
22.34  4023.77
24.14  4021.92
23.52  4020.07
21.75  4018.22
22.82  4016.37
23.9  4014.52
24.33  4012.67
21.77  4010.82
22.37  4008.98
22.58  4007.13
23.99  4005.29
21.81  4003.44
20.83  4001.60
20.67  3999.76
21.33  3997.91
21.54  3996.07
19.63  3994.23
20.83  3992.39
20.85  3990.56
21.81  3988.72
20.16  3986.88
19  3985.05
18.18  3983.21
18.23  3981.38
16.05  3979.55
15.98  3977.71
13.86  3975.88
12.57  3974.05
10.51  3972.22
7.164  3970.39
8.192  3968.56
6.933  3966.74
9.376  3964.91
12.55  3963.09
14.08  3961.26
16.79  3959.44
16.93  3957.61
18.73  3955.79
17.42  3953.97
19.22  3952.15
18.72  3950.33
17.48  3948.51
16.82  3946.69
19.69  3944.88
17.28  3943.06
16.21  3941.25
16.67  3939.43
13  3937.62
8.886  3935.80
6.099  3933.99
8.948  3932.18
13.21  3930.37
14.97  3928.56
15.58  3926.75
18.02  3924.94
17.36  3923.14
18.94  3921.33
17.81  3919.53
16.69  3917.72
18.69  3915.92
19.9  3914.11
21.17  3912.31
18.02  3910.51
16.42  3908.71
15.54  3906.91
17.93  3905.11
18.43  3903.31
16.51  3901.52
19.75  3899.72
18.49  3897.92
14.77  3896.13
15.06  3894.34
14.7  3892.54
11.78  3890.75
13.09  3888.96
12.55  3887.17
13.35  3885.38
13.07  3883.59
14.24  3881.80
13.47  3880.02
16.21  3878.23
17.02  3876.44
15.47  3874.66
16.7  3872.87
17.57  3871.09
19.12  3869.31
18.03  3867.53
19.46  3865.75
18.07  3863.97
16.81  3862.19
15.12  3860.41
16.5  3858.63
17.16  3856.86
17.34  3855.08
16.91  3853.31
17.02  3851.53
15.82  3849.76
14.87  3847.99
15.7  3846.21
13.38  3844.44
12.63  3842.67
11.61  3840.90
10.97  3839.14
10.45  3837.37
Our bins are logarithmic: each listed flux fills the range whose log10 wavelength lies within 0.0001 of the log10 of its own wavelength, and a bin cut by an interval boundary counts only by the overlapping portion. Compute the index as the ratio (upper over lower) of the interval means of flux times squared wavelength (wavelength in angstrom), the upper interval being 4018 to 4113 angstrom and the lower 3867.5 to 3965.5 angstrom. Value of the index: 1.4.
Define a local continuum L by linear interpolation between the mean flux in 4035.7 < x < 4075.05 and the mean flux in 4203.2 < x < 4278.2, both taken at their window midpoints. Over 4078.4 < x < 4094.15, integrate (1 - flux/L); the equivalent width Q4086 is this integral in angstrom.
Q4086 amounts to 0.8 angstrom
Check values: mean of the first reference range 22.4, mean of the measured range 21.4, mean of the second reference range 23.5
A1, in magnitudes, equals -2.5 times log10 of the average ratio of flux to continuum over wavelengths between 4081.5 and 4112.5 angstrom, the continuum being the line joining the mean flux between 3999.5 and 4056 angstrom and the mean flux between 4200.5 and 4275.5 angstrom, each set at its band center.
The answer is 0.23 mag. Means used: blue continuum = 22.7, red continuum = 23.5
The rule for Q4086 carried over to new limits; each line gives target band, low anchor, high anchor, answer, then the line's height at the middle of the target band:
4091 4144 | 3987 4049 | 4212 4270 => 7.0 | 22.9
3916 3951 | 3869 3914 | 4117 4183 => 3.2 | 17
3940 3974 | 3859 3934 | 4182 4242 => 5.5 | 17.5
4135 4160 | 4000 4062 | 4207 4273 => 1.1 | 23.2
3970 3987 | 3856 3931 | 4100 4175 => 2.7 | 18.1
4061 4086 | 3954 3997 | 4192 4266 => -4.3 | 18.7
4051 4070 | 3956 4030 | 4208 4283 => -2.0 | 20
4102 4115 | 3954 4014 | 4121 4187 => 1.9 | 20.8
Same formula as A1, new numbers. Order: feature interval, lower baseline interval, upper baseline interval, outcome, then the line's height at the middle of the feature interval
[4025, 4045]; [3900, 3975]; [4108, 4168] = -0.23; 18.4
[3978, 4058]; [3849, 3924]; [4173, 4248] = -0.14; 19.3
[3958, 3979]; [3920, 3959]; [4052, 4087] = 0.40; 17.2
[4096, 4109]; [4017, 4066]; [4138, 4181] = 0.36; 22.4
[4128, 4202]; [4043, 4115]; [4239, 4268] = 0.00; 22.3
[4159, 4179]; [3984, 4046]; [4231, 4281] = 0.05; 23.2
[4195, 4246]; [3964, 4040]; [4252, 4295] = -0.05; 22.4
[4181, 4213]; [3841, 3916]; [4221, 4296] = -0.05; 22.1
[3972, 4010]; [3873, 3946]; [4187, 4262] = -0.10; 17.7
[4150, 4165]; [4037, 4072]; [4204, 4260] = 0.03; 23.1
